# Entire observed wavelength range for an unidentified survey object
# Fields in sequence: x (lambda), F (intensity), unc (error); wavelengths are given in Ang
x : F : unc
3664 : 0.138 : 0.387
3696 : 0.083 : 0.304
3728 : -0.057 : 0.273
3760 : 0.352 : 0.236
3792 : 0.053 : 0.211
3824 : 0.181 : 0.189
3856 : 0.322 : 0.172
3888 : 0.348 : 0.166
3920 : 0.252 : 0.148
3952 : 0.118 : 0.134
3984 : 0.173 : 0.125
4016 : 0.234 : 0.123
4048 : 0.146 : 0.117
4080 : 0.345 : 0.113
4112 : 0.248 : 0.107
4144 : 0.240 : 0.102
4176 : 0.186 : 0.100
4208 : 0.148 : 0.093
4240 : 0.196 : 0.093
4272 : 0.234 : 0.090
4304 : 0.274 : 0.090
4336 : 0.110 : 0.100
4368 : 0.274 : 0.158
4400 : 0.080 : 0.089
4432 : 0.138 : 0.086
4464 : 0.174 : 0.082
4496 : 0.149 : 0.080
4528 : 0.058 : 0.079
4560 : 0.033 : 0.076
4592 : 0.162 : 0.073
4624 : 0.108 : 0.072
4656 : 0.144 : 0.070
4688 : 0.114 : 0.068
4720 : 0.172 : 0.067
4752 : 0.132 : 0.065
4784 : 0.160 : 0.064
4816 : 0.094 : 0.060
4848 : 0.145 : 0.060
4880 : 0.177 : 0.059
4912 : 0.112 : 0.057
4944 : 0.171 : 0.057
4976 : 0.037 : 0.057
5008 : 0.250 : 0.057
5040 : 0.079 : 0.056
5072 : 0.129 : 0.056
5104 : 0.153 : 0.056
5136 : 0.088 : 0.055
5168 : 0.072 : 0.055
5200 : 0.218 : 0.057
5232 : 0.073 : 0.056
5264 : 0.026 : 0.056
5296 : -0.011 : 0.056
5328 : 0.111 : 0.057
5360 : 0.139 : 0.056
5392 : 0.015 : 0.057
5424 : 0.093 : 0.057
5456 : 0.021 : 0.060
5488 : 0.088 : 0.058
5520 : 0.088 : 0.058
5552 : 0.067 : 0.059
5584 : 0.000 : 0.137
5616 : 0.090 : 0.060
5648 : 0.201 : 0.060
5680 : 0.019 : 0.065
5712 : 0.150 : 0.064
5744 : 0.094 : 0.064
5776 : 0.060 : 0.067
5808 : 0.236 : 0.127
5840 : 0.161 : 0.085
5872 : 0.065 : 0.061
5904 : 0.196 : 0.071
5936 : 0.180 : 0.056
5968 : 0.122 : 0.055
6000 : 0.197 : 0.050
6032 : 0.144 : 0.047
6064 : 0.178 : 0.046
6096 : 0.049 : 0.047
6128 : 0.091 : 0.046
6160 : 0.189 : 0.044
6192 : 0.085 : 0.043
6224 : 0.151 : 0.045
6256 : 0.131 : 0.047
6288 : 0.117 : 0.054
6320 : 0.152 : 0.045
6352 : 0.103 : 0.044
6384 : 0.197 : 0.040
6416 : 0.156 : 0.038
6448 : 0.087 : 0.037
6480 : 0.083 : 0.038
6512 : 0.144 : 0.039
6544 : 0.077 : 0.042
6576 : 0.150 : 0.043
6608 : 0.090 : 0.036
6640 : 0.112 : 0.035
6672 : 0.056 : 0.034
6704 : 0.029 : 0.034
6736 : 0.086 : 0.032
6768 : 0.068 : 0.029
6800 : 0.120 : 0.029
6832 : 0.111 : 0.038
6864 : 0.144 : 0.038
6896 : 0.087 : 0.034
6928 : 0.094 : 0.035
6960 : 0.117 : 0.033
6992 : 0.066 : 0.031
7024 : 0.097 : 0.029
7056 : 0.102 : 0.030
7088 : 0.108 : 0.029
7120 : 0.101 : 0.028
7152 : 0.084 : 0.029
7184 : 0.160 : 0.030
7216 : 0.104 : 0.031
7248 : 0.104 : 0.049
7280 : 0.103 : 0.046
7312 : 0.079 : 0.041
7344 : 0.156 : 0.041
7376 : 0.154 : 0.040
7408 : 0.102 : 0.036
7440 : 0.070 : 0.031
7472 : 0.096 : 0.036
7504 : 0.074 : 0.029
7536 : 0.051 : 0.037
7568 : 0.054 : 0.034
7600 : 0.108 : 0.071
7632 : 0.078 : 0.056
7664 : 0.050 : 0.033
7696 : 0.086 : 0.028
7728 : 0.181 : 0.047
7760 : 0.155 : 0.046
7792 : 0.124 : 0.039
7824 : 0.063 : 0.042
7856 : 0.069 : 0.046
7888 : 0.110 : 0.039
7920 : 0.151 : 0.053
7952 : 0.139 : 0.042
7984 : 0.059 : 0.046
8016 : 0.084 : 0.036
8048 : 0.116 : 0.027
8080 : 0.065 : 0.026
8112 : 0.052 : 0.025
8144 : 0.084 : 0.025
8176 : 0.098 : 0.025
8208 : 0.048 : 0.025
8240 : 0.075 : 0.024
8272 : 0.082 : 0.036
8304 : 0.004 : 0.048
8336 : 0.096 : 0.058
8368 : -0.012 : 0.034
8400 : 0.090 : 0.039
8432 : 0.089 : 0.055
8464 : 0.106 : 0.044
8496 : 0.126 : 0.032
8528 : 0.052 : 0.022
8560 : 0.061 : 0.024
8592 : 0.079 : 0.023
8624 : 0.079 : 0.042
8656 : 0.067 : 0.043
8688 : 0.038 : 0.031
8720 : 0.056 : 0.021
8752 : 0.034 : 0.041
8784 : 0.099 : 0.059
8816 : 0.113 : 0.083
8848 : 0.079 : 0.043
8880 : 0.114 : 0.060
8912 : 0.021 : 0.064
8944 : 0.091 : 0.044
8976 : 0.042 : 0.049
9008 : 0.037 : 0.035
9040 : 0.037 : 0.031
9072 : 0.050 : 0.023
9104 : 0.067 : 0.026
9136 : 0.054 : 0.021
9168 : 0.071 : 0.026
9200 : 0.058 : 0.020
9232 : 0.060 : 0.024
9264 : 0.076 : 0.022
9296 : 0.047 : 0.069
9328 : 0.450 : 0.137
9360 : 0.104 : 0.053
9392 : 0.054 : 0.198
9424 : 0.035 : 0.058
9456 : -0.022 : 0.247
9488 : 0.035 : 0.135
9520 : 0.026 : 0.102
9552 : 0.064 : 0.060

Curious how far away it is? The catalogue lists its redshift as 1.51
